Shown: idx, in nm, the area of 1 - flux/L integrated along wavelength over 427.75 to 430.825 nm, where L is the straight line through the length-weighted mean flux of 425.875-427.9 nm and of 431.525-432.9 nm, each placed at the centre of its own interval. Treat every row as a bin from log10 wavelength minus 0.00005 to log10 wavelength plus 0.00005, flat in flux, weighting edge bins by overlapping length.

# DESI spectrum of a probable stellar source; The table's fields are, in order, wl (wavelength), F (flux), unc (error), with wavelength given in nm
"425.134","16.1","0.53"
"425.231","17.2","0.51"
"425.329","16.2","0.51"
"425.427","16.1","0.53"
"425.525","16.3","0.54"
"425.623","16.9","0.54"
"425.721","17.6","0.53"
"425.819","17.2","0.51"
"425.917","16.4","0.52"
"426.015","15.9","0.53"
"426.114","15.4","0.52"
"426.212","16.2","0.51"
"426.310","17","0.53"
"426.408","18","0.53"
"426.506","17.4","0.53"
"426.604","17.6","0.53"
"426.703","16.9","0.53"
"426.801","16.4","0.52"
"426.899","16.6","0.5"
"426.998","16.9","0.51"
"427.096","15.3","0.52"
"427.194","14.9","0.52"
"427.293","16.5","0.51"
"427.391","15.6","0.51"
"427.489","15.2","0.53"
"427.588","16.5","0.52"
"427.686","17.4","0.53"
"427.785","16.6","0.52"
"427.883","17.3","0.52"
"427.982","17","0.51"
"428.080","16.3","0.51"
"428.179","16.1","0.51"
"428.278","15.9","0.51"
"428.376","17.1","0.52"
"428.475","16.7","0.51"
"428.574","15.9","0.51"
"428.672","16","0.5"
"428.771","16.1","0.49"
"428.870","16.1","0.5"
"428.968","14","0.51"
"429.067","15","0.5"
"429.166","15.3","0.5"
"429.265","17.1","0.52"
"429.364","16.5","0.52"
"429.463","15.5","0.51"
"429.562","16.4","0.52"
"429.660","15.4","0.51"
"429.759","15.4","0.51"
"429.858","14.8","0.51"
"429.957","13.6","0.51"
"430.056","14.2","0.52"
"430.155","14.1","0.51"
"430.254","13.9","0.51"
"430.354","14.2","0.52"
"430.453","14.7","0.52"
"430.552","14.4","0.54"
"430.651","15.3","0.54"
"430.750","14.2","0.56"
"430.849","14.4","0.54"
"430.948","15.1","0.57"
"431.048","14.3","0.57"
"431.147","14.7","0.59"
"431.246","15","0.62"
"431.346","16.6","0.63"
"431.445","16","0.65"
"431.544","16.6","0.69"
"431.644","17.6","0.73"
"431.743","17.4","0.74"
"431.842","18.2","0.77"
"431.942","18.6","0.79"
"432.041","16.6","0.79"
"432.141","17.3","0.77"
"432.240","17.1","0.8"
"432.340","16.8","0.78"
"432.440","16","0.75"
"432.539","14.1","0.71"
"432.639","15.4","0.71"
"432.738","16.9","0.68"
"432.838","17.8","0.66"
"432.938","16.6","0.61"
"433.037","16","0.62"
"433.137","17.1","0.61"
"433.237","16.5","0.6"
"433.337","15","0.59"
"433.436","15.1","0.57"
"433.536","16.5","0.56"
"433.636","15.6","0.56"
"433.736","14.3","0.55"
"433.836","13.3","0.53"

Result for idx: 0.21 nm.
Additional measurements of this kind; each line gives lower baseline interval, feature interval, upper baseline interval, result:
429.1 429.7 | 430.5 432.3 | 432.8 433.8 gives -0.01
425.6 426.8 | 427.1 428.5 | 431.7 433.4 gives 0.04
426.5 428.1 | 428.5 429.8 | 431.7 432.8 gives 0.06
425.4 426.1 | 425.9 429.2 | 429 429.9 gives -0.03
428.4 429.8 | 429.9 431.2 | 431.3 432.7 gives 0.15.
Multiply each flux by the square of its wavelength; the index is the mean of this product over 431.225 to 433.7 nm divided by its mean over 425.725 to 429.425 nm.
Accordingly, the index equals 1.0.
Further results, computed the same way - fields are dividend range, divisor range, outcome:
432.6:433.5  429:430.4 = 1.10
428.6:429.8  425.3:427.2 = 0.96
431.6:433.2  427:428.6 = 1.06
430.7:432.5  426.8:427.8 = 1.03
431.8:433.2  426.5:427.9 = 1.04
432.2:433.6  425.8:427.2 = 1.01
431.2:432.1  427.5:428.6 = 1.04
